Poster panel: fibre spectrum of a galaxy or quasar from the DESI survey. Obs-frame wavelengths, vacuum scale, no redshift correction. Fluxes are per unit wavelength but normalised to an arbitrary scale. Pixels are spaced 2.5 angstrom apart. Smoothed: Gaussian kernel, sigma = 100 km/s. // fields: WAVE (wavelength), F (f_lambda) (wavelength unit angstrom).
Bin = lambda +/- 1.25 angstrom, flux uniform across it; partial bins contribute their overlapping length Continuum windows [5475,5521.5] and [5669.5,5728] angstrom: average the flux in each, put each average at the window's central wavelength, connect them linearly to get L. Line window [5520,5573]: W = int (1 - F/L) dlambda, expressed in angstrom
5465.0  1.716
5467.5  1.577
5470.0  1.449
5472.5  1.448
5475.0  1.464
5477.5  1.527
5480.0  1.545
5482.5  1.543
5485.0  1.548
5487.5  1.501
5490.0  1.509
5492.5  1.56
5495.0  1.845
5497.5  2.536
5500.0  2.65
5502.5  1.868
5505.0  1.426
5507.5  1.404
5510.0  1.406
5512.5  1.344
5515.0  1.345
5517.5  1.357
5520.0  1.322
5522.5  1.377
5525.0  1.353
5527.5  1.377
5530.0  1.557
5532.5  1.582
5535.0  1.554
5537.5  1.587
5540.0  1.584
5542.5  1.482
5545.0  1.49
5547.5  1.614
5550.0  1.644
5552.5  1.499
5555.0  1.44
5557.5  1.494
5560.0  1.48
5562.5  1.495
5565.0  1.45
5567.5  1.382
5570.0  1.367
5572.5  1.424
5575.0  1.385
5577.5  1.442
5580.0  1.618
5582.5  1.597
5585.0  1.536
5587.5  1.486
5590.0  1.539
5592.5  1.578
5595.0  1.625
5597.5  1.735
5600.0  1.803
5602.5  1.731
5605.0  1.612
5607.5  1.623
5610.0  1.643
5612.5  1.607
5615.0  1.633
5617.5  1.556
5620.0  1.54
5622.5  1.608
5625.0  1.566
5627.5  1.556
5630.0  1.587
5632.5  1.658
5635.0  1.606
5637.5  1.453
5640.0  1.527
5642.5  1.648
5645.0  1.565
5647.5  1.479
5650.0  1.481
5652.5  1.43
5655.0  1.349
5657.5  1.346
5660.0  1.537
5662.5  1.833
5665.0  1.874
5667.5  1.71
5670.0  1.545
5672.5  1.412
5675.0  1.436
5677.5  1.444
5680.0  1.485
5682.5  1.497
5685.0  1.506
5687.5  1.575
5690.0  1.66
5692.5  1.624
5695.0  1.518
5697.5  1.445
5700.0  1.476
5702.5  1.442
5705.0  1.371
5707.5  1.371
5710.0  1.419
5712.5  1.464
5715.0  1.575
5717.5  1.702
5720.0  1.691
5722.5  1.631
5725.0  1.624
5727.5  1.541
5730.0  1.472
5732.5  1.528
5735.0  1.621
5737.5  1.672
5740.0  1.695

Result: 3.7 angstrom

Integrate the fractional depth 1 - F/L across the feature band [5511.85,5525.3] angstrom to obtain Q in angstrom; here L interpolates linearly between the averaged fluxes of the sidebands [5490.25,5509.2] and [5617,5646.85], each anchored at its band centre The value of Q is 3.5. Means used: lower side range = 1.87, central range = 1.35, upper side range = 1.57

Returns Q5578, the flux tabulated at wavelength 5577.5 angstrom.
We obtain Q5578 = 1.442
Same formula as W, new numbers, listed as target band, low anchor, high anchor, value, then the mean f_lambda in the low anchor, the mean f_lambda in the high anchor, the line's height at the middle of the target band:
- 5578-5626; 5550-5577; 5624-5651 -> -3.3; 1.45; 1.56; 1.51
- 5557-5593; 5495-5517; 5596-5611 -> 4.7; 1.74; 1.69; 1.71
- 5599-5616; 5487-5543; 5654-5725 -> -1.1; 1.59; 1.54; 1.56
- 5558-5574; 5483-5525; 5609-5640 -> 1.6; 1.62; 1.58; 1.6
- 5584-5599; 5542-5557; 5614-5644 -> -0.3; 1.53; 1.58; 1.55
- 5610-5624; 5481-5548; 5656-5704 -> -0.3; 1.58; 1.54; 1.56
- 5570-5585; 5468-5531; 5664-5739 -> 0.7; 1.57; 1.54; 1.56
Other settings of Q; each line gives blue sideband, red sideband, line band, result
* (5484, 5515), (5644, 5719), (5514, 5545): 4.0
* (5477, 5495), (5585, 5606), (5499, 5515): -0.7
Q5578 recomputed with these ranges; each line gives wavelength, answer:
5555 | 1.44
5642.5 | 1.648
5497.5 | 2.536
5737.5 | 1.672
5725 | 1.624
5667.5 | 1.71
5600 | 1.803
